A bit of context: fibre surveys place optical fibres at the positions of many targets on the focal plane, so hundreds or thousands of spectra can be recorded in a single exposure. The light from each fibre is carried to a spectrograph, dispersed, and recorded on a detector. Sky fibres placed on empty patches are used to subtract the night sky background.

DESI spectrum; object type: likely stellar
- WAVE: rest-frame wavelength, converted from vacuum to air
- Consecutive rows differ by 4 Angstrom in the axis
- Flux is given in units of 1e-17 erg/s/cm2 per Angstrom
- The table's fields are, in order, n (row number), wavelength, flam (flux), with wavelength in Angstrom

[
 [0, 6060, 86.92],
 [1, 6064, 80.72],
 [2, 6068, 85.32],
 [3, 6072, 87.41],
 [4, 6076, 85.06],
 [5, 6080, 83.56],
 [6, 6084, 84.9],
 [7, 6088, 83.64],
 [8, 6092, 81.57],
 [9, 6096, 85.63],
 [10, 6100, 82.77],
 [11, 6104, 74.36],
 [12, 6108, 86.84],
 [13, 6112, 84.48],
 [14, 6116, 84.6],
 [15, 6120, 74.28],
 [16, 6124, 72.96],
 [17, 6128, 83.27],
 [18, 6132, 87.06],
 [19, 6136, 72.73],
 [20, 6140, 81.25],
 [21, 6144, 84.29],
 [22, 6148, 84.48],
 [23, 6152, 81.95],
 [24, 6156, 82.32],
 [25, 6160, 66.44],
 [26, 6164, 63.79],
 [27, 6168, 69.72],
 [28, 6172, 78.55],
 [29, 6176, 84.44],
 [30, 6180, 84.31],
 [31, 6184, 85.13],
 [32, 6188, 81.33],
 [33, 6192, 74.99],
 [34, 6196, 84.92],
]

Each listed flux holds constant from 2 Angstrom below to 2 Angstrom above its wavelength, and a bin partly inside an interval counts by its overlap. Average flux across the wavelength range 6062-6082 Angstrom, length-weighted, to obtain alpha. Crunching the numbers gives 84.4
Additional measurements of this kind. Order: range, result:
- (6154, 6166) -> 70.8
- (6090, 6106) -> 81.1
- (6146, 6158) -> 82.9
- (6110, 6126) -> 79.1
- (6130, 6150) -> 82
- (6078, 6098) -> 83.9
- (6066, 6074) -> 86.4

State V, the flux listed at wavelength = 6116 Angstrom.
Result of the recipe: 84.6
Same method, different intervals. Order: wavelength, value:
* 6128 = 83.27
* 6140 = 81.25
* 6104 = 74.36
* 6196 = 84.92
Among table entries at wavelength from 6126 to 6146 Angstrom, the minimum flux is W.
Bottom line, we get 72.73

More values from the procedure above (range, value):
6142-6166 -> 63.79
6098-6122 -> 74.28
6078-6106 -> 74.36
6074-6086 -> 83.56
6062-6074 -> 80.72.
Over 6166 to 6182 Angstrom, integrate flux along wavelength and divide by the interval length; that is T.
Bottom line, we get 79.3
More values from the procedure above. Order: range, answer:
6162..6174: 70.7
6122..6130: 78.1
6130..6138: 79.9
